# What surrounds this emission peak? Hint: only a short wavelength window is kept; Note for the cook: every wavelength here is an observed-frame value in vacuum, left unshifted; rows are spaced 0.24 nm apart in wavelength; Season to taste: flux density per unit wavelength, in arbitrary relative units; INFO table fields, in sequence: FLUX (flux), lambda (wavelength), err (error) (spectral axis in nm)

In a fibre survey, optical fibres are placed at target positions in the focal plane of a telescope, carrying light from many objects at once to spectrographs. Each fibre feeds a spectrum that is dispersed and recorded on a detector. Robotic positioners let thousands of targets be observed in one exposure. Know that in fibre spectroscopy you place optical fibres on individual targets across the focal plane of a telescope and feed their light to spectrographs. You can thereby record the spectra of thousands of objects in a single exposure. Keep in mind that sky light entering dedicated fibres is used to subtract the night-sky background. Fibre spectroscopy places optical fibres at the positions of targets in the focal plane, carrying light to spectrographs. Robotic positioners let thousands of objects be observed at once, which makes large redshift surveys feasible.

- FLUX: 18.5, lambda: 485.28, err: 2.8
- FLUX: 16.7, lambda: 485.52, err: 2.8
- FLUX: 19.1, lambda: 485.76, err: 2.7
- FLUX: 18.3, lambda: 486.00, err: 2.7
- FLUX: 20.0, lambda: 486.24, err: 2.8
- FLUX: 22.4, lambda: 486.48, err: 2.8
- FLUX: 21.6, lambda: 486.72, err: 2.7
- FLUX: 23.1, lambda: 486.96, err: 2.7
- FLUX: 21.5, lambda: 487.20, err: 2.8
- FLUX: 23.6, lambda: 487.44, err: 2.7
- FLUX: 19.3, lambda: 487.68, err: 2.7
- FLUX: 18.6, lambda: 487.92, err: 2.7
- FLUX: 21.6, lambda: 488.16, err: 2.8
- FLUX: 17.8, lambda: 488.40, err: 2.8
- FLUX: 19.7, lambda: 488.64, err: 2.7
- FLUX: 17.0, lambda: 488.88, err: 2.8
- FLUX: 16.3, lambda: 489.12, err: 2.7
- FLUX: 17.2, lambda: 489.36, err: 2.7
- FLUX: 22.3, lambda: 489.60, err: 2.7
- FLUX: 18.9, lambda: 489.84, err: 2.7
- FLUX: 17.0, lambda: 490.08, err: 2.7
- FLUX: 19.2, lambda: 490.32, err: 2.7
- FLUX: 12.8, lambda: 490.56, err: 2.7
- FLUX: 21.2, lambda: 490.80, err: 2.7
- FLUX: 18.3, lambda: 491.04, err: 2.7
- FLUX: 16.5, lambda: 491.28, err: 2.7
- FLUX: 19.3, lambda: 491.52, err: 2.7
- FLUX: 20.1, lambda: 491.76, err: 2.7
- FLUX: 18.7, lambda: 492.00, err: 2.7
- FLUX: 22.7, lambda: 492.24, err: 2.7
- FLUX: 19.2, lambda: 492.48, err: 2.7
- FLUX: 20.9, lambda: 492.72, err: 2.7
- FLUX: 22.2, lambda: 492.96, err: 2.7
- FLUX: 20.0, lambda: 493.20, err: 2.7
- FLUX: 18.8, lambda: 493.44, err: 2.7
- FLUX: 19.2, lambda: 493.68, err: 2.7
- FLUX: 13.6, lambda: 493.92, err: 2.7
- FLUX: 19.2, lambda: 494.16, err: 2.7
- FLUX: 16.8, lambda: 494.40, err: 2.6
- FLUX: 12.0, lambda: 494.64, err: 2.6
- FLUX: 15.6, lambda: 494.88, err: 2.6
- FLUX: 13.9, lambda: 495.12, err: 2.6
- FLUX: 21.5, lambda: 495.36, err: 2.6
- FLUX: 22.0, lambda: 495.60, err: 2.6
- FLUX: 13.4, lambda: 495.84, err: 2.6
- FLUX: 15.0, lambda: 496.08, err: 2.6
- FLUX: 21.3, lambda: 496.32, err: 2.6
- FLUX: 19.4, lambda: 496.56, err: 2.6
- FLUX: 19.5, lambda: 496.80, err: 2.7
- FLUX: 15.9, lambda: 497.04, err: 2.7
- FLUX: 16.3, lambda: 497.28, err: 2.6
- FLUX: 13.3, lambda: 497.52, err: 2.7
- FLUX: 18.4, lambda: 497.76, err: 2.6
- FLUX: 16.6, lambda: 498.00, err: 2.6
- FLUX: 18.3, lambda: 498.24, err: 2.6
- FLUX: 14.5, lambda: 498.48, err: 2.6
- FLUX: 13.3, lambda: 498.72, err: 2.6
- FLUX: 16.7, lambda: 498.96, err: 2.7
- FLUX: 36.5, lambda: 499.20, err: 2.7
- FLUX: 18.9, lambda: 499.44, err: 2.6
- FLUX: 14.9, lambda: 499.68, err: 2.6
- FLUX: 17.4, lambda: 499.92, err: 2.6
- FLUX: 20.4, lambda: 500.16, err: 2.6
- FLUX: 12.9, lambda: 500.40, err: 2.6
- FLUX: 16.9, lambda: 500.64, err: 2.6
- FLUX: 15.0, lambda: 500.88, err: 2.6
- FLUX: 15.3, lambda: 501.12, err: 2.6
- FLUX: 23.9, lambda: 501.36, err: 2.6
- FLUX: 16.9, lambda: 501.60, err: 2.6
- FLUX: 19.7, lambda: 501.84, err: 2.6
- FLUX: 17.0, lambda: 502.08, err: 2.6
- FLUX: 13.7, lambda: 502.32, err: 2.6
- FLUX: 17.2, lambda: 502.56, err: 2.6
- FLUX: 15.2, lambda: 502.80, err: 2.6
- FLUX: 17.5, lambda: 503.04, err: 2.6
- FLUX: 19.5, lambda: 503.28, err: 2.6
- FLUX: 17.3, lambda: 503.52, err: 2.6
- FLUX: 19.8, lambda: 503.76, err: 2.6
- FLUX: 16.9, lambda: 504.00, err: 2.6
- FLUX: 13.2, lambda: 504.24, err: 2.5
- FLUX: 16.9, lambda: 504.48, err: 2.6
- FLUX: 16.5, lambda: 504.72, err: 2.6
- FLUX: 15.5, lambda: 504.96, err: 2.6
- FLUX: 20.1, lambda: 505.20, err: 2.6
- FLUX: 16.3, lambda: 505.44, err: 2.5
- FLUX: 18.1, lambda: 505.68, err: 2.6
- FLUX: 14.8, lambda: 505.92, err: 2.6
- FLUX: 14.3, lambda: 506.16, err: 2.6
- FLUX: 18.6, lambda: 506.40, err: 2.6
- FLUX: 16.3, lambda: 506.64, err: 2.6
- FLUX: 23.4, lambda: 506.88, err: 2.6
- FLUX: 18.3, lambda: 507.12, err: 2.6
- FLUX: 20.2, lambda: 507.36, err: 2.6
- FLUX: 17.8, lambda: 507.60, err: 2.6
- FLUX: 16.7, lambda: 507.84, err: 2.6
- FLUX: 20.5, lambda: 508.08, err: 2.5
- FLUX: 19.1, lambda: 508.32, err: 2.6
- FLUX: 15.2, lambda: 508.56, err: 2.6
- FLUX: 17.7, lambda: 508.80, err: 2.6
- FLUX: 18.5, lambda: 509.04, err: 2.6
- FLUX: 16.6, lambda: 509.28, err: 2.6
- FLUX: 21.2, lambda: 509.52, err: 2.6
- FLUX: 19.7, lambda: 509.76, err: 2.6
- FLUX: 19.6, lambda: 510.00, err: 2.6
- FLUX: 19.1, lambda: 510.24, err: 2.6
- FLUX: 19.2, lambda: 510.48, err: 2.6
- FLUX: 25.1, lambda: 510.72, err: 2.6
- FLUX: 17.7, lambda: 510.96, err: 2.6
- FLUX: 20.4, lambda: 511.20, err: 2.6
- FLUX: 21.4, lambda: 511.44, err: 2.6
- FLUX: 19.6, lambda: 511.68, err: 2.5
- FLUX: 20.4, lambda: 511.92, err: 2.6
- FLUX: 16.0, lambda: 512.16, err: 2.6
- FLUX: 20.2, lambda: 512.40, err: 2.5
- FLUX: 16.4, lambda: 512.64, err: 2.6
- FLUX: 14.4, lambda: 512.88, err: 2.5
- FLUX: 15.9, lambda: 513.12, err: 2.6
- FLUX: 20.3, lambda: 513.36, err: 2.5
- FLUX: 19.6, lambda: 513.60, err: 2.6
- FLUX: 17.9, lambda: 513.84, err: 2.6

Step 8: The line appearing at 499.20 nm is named H-gamma 4340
